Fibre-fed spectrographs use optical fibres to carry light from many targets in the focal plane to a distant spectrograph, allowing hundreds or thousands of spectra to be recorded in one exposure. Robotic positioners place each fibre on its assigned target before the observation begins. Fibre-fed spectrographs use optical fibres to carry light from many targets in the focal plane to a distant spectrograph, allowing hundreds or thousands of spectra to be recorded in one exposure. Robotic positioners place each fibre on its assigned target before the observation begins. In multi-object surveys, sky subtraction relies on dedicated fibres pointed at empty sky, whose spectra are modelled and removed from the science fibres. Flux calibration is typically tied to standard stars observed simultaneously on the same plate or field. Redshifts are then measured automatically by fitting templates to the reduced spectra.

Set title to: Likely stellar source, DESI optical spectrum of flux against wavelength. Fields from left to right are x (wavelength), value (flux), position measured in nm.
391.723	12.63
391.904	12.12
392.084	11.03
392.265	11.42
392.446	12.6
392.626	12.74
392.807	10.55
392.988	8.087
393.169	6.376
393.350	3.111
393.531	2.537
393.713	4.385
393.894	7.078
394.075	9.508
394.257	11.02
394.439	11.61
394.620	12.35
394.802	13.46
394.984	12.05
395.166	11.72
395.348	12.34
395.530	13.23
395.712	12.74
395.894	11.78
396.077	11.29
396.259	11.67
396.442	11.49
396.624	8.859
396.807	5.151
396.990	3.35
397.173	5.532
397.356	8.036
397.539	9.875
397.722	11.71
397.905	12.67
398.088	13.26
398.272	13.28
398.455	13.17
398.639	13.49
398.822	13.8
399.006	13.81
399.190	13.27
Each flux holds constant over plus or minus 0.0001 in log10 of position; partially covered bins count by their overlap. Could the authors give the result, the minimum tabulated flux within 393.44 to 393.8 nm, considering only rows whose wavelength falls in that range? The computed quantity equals 2.537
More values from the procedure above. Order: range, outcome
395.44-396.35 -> 11.29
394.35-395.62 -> 11.61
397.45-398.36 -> 9.875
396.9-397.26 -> 3.35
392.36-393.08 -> 8.087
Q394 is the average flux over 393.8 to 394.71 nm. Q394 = 10.3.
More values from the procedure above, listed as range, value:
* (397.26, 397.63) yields 8.91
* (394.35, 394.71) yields 12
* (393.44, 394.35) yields 6.91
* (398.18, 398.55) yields 13.2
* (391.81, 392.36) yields 11.5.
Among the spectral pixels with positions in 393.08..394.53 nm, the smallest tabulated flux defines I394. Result 2.537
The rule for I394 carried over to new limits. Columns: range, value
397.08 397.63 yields 5.532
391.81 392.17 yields 11.03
